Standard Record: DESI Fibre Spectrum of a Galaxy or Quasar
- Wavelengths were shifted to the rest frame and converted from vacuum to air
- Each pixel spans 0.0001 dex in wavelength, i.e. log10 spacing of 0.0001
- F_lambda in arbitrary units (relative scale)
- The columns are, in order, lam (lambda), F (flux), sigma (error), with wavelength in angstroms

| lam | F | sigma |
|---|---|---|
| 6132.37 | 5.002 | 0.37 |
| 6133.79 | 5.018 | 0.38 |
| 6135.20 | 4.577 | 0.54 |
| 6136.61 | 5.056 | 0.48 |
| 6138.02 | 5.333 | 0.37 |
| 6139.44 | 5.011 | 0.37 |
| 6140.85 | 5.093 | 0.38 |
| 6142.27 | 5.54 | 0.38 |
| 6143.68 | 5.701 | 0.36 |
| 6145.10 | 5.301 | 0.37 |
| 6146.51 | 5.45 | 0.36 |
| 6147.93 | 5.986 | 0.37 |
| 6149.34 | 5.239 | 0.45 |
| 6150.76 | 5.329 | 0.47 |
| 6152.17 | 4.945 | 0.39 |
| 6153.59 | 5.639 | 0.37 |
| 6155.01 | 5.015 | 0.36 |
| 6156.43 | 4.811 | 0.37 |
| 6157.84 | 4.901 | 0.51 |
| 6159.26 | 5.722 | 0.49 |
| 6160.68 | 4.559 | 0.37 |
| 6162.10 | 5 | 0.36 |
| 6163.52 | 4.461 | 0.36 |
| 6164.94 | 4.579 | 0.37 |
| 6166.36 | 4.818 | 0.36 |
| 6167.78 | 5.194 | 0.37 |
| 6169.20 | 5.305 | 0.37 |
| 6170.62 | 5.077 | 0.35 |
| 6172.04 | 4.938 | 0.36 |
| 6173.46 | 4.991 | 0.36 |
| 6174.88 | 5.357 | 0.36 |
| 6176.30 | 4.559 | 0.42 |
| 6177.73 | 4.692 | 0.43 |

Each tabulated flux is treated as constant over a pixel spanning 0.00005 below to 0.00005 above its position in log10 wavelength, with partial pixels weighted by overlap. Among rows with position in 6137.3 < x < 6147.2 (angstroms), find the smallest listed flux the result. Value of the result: 5.011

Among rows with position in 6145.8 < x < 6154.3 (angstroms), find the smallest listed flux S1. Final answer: 4.945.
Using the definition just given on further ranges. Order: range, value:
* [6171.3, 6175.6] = 4.938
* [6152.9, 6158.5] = 4.811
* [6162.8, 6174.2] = 4.461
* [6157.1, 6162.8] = 4.559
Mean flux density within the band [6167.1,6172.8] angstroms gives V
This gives 5.13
